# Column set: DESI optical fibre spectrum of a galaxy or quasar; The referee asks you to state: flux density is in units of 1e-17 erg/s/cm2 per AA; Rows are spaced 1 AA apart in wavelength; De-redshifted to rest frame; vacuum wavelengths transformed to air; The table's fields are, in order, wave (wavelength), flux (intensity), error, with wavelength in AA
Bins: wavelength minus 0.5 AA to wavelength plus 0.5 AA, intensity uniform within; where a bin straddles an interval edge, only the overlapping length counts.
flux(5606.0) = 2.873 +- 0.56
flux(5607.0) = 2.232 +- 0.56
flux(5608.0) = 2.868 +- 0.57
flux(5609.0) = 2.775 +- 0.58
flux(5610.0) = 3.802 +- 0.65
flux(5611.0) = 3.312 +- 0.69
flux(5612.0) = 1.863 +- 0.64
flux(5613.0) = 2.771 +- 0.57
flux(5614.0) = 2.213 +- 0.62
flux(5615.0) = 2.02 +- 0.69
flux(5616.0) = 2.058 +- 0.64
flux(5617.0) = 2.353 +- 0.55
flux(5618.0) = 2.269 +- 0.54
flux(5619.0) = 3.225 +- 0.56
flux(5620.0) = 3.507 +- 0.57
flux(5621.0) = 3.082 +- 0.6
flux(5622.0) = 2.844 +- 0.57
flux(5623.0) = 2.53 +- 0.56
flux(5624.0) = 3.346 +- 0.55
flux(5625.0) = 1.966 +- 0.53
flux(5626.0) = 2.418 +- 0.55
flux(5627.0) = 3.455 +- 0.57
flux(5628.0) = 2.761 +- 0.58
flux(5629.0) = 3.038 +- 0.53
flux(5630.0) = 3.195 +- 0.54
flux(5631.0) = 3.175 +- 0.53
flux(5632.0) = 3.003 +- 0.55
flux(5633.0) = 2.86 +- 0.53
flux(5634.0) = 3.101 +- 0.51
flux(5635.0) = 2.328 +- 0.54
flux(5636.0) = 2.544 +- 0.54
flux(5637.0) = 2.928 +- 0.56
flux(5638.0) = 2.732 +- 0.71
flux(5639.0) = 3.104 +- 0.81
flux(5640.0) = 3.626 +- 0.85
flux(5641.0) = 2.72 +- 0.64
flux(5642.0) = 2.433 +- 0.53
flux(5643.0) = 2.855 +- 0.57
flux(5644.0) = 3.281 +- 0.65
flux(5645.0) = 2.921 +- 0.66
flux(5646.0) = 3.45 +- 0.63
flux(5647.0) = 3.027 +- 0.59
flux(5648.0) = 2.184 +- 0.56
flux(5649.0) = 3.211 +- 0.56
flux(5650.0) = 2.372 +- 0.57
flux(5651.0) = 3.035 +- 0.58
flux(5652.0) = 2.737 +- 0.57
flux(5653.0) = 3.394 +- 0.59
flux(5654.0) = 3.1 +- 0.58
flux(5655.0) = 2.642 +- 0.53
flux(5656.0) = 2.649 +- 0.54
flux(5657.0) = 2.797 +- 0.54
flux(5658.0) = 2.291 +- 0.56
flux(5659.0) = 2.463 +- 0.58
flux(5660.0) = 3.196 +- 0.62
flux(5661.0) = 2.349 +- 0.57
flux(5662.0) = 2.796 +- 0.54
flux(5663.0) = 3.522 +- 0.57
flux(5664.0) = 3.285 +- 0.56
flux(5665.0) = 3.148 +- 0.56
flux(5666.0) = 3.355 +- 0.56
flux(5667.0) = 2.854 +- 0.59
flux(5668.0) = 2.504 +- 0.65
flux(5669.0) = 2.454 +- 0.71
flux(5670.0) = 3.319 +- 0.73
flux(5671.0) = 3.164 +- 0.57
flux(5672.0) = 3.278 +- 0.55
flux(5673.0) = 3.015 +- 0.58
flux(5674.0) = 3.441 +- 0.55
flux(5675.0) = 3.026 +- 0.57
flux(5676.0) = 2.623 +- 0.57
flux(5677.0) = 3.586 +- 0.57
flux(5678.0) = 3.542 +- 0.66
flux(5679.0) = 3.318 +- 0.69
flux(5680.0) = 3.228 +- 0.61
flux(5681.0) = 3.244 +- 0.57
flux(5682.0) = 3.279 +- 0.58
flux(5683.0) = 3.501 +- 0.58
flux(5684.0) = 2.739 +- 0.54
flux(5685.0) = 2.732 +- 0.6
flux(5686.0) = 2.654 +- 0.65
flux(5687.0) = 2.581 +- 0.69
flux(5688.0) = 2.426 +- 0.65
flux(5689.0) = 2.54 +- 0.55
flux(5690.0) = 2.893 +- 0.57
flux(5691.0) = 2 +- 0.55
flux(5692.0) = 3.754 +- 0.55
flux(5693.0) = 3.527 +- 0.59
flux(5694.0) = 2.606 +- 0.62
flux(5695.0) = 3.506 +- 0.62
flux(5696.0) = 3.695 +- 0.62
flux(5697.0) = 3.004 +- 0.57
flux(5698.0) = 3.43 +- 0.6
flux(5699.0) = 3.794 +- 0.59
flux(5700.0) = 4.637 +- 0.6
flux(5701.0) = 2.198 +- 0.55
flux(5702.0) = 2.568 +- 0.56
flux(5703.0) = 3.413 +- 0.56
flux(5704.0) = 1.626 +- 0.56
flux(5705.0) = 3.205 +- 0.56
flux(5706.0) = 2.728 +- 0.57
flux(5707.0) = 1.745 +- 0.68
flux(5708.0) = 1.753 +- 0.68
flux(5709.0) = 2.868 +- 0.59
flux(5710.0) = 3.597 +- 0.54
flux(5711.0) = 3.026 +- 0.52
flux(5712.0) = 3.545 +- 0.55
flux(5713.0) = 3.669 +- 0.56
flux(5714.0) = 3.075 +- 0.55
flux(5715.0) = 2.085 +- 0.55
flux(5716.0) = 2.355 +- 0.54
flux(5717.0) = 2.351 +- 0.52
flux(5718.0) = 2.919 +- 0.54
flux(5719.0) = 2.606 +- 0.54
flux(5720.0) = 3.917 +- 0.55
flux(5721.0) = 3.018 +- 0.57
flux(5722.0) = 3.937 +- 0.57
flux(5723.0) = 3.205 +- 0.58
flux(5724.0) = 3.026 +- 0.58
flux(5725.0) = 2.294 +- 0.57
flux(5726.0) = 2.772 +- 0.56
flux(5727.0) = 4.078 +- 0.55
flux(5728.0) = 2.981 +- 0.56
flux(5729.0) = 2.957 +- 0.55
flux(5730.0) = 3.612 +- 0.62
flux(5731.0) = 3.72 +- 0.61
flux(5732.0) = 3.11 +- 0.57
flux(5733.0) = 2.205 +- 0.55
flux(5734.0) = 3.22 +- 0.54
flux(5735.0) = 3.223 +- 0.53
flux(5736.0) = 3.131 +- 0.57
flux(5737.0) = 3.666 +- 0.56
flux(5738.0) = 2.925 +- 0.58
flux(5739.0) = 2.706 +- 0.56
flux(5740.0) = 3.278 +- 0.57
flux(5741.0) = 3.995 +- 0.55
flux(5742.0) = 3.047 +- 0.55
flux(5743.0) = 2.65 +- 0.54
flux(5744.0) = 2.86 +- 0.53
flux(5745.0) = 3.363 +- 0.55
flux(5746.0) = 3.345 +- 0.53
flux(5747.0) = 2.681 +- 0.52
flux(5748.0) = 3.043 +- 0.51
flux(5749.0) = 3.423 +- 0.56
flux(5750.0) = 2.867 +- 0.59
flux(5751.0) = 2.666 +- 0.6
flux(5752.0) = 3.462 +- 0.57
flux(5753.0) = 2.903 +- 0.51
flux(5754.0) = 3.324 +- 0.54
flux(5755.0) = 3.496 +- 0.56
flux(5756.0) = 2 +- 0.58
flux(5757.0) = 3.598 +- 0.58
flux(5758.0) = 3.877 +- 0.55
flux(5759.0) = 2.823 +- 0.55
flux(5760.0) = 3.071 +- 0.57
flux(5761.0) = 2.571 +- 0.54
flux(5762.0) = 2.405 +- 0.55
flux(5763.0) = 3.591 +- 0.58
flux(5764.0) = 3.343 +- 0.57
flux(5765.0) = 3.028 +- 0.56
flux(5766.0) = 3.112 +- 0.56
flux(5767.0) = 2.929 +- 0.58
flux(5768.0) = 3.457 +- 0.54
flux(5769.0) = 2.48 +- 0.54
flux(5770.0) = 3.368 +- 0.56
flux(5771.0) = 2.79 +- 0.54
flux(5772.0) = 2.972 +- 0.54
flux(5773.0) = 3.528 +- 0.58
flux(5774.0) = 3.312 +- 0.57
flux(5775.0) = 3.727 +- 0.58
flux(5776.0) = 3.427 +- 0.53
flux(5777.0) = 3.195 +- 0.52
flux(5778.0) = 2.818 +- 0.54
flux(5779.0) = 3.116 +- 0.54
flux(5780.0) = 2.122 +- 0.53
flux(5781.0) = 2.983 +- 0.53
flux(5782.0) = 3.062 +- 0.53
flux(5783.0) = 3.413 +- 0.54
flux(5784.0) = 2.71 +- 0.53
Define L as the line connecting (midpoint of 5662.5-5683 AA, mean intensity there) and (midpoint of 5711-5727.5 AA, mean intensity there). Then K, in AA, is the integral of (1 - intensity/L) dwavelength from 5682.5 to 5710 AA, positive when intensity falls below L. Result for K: 1.8 AA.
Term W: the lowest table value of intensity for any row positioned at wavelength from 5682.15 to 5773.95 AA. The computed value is 1.626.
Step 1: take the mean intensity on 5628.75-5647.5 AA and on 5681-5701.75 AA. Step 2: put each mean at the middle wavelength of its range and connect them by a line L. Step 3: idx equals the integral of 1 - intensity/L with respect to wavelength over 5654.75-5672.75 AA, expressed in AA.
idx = 0.71 AA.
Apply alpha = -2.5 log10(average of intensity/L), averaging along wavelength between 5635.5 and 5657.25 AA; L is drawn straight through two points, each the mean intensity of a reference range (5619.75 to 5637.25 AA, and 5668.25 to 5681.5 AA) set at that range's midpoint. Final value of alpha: 0.03 mag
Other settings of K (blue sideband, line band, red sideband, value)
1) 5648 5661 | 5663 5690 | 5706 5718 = -2.7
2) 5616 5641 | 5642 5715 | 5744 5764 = -0.5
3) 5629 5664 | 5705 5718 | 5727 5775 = 1.2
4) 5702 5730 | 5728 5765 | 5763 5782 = -1.1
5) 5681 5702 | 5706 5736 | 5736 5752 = 1.0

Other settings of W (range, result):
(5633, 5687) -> 2.184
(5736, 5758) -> 2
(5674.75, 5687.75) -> 2.581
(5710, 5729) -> 2.085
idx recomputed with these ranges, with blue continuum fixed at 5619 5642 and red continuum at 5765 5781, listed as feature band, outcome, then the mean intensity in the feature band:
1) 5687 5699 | -0.2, 3.05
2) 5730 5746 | -0.6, 3.16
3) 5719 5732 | -1.0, 3.26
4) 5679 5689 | 0.2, 2.93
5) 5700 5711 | 1.2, 2.68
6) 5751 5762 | 0.0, 3.06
